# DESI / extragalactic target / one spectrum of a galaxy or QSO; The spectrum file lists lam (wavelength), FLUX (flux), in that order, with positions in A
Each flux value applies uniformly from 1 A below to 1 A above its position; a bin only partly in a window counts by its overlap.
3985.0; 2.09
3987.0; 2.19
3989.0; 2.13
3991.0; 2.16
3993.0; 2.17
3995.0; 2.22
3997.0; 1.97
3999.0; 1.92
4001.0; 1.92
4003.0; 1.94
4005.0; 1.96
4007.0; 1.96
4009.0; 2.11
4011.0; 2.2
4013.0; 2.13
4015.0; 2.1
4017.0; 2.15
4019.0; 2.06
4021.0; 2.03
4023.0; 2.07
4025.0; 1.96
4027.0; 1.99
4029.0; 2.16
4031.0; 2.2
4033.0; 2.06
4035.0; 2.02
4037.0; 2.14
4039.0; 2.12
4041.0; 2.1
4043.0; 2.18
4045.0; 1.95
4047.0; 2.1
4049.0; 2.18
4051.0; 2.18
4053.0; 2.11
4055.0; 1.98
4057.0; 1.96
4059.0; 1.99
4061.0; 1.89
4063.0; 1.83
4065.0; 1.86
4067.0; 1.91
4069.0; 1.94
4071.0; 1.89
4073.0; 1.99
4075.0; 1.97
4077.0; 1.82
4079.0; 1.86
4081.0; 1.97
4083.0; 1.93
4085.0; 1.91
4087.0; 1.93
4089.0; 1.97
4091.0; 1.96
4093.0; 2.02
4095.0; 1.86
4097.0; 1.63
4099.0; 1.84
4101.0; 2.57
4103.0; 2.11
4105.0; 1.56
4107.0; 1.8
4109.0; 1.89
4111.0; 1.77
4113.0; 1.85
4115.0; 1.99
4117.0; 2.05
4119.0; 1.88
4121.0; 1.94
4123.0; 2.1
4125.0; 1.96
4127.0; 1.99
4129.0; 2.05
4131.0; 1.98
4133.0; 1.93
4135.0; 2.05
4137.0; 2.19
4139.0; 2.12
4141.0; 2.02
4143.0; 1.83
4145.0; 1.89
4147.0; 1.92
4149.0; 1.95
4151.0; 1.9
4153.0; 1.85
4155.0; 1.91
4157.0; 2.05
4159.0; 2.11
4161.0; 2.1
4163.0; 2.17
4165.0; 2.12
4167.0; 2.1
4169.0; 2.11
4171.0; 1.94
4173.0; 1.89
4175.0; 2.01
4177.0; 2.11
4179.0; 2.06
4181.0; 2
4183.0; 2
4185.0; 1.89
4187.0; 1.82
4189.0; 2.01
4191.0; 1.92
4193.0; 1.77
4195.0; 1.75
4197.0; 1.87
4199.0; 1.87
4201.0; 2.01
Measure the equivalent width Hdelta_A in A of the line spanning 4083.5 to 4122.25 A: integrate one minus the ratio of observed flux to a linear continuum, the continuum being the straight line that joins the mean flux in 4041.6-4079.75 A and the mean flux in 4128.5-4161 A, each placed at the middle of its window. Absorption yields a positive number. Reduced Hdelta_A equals 1.2 A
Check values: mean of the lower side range 1.98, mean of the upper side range 1.99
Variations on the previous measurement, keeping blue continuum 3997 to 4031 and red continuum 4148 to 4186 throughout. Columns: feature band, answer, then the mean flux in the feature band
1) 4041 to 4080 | 1.0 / 1.98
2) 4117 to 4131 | 0.2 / 1.99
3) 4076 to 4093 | 0.9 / 1.92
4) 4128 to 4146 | 0.1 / 2.01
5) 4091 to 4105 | 0.4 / 1.97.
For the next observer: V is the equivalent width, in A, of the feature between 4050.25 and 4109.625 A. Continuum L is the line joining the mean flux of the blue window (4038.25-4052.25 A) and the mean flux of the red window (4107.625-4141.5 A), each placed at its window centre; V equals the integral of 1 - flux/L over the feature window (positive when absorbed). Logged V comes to 3.5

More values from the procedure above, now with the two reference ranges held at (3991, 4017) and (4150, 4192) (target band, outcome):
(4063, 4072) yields 0.6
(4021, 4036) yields -0.1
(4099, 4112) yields 0.5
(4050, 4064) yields 0.3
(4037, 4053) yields -0.6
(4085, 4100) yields 1.0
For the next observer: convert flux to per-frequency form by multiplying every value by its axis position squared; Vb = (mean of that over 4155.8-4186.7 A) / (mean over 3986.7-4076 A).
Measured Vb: 1.07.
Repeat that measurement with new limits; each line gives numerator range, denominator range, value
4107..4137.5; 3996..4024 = 1.02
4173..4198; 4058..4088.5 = 1.07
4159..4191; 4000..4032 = 1.06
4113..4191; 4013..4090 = 1.04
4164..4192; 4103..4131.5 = 1.07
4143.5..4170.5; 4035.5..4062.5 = 1.03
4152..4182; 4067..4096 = 1.10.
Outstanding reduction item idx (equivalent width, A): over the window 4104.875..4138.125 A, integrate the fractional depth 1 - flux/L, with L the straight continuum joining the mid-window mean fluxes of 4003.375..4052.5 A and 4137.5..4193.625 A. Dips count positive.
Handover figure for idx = 1.1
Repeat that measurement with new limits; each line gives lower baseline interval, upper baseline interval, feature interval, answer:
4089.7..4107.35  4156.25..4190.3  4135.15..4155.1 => 0.3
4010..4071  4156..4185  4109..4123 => 0.8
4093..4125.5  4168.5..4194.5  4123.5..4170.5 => -1.7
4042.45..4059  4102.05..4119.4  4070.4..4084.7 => 0.5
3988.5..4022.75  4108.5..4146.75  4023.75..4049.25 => -0.6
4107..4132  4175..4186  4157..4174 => -0.6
